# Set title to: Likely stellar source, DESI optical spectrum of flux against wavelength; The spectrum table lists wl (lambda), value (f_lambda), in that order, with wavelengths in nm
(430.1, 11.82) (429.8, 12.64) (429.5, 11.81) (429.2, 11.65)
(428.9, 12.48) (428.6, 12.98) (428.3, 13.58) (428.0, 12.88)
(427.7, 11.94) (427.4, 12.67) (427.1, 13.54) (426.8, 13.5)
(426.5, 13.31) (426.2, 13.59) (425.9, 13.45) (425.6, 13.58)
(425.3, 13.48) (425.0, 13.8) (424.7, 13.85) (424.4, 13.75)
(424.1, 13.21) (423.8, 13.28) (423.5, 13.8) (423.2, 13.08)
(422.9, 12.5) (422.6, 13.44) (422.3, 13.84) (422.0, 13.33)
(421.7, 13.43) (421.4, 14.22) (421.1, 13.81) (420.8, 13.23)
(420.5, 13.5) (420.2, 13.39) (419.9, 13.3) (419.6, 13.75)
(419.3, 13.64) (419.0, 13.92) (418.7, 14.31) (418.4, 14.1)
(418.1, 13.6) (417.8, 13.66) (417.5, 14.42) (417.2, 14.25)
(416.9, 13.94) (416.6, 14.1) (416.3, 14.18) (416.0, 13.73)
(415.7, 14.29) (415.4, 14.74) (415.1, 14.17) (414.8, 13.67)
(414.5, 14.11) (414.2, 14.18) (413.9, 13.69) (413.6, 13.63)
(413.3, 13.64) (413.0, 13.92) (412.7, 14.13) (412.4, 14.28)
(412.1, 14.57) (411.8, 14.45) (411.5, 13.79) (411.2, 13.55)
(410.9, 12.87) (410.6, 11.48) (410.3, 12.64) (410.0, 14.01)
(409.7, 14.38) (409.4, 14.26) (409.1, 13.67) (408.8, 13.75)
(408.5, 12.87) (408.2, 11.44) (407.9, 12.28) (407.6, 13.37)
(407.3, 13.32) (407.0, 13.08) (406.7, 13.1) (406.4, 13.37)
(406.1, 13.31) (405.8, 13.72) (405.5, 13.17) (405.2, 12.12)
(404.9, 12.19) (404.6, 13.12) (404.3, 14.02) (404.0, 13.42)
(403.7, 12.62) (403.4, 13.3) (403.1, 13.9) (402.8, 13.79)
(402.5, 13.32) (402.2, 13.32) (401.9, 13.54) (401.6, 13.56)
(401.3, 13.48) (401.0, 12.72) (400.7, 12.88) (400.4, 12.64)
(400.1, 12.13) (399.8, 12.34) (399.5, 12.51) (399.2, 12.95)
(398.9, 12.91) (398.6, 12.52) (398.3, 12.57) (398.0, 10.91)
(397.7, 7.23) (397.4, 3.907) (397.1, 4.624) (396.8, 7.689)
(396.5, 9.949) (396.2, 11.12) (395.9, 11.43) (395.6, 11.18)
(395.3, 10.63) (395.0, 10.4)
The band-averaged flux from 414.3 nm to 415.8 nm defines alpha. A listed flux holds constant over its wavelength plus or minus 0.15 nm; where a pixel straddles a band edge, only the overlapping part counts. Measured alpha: 14.2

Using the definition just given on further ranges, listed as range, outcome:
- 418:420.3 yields 13.8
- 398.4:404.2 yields 13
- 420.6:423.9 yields 13.5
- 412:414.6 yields 14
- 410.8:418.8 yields 14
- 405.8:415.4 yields 13.5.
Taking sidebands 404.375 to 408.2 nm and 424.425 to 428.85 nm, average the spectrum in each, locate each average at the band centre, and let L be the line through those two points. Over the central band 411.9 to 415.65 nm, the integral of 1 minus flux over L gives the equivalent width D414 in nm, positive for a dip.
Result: -0.28 nm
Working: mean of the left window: 13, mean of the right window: 13.3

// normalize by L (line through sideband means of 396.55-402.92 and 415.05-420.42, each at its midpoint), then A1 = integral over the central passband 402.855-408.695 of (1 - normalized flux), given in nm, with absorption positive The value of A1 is -0.36 nm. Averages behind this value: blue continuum 11.5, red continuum 14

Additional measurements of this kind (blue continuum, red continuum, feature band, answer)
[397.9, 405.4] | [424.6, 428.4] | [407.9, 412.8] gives -0.15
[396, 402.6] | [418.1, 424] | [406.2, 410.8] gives -0.33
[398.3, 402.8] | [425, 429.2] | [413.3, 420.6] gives -0.49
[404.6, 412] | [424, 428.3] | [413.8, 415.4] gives -0.10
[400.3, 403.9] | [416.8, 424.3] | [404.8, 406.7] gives 0.05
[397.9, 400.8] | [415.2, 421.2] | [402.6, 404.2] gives -0.08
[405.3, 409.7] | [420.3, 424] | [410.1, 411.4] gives 0.05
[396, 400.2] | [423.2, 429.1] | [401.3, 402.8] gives -0.40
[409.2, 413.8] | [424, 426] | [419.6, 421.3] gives 0.02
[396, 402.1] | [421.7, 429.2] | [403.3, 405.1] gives -0.24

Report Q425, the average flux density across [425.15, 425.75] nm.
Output 13.5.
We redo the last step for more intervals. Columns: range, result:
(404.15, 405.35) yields 12.9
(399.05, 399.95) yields 12.6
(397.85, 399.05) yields 12.2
